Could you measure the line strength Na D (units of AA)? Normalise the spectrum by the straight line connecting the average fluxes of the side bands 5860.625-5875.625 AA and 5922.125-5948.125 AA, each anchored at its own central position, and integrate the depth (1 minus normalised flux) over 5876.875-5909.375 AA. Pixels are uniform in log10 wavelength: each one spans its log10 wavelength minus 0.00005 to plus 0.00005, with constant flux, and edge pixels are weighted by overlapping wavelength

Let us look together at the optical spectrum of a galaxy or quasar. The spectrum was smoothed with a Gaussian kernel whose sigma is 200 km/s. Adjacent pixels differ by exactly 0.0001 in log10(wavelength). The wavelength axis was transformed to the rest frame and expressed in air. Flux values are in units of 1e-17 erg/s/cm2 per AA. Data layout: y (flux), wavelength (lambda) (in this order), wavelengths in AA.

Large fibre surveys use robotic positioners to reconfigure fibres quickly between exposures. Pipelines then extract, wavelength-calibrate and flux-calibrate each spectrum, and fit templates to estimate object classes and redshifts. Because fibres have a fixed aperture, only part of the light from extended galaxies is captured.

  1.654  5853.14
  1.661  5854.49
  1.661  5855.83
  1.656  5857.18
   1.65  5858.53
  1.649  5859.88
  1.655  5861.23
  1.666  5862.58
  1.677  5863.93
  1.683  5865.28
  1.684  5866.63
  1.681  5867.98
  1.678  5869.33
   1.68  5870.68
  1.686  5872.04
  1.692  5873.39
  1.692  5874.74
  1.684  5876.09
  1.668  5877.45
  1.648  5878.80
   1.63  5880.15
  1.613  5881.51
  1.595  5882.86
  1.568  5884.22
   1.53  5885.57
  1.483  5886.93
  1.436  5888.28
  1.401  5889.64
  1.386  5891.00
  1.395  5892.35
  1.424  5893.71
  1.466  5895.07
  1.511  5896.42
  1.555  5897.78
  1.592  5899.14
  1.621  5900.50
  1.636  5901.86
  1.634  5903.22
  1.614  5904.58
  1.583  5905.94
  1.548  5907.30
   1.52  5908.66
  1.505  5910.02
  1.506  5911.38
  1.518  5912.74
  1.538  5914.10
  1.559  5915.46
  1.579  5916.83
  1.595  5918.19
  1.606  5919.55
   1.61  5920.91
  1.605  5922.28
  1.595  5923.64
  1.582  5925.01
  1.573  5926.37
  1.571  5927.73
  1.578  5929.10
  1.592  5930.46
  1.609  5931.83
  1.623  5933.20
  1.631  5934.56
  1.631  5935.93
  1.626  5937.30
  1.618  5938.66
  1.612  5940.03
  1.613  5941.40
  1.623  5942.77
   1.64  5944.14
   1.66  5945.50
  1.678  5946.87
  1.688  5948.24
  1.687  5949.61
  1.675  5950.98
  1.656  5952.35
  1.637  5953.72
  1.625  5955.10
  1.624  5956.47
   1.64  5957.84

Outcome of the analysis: 2.2 AA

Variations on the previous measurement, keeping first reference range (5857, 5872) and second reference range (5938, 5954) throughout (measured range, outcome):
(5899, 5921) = 1.1 AA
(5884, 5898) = 1.7 AA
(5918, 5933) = 0.6 AA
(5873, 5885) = 0.2 AA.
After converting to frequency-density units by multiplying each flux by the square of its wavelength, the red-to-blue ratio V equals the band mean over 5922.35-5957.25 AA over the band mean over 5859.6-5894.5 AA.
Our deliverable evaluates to 1.0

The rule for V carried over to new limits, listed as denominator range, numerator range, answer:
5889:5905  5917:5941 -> 1.07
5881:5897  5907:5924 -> 1.06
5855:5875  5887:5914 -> 0.92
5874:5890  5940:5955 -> 1.07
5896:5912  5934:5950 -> 1.06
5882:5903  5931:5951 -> 1.10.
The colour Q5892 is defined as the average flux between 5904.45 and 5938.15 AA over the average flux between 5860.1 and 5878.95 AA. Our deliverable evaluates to 0.94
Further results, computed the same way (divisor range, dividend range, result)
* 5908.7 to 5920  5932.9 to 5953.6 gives 1.06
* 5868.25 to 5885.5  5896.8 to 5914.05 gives 0.95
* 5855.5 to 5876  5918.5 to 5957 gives 0.97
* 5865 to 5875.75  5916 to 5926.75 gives 0.95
